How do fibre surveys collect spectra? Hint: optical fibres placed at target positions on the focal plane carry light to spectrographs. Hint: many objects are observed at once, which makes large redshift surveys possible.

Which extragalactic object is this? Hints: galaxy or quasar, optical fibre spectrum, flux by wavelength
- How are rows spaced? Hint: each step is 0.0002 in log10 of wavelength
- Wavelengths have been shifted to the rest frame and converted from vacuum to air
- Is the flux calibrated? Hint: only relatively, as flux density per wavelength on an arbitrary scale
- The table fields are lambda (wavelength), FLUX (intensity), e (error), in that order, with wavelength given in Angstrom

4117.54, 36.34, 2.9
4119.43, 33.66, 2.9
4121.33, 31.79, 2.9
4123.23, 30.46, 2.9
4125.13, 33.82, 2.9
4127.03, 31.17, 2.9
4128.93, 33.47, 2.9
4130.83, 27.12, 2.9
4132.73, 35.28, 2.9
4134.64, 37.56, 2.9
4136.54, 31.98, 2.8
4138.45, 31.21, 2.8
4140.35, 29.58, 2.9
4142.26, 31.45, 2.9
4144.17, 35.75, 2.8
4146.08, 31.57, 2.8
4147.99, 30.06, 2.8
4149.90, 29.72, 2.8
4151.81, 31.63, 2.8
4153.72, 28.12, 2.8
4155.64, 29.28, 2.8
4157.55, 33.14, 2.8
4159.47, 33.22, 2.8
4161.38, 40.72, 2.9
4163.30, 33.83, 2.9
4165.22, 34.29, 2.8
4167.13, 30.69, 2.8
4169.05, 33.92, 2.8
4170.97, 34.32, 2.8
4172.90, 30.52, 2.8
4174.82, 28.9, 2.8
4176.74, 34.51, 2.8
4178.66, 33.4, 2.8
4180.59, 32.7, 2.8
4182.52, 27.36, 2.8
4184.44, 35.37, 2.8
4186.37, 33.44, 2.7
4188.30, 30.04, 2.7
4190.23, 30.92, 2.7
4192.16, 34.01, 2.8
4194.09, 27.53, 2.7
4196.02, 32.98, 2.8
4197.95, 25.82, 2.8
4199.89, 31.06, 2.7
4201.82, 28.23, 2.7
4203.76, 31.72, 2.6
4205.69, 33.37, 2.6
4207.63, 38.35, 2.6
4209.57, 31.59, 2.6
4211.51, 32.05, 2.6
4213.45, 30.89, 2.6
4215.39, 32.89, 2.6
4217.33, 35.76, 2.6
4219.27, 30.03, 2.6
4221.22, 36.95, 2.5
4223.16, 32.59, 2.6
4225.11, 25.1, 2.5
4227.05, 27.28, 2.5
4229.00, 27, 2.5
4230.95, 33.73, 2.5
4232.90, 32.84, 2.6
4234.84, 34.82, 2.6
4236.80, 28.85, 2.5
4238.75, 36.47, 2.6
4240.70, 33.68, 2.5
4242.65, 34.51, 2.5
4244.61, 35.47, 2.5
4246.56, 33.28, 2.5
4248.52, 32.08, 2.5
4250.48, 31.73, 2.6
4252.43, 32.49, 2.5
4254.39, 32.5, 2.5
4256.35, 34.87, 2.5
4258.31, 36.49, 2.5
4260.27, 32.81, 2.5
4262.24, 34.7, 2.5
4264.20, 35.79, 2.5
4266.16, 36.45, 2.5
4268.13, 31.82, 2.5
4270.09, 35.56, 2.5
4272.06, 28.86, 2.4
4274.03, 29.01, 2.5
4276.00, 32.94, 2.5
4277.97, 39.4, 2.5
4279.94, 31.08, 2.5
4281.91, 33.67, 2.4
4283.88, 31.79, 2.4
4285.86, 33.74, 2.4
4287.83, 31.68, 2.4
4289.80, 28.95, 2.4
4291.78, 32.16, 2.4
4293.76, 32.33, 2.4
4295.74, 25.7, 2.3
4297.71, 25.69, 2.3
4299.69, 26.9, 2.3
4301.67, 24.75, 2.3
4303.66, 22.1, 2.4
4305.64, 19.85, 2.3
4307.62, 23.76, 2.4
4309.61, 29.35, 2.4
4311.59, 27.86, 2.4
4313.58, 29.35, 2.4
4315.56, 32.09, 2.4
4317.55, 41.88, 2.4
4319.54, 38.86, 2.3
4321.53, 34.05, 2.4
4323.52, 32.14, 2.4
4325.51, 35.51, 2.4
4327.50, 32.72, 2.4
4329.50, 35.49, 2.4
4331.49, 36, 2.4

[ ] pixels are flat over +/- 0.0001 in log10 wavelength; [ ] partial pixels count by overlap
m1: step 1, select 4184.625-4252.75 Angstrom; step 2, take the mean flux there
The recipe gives 32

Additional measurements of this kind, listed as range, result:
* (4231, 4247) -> 33.8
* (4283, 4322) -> 29.6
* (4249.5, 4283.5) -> 33.5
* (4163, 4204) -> 31.6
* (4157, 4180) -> 33.4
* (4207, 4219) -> 33.3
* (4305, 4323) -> 31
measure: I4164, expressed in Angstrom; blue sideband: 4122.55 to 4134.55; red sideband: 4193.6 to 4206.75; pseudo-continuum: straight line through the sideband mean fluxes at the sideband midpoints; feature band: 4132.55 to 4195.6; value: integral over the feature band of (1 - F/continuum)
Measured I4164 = -2.0 Angstrom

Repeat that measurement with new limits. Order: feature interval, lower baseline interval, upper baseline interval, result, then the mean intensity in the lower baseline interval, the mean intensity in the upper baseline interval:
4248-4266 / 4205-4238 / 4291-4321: -1.9 Angstrom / 32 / 28.9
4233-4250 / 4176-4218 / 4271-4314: -1.6 Angstrom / 32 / 29.1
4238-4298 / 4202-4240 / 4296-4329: -3.7 Angstrom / 32.2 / 29.8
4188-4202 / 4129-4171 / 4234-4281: 1.2 Angstrom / 32.5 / 33.6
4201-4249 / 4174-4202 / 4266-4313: -2.8 Angstrom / 31.2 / 29.7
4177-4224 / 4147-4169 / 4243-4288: 1.0 Angstrom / 32.3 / 33.4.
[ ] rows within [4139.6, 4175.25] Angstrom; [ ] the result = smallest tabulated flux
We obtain 28.12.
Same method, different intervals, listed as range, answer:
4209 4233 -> 25.1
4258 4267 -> 32.81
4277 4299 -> 25.69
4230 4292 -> 28.85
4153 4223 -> 25.82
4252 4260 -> 32.49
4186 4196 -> 27.53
